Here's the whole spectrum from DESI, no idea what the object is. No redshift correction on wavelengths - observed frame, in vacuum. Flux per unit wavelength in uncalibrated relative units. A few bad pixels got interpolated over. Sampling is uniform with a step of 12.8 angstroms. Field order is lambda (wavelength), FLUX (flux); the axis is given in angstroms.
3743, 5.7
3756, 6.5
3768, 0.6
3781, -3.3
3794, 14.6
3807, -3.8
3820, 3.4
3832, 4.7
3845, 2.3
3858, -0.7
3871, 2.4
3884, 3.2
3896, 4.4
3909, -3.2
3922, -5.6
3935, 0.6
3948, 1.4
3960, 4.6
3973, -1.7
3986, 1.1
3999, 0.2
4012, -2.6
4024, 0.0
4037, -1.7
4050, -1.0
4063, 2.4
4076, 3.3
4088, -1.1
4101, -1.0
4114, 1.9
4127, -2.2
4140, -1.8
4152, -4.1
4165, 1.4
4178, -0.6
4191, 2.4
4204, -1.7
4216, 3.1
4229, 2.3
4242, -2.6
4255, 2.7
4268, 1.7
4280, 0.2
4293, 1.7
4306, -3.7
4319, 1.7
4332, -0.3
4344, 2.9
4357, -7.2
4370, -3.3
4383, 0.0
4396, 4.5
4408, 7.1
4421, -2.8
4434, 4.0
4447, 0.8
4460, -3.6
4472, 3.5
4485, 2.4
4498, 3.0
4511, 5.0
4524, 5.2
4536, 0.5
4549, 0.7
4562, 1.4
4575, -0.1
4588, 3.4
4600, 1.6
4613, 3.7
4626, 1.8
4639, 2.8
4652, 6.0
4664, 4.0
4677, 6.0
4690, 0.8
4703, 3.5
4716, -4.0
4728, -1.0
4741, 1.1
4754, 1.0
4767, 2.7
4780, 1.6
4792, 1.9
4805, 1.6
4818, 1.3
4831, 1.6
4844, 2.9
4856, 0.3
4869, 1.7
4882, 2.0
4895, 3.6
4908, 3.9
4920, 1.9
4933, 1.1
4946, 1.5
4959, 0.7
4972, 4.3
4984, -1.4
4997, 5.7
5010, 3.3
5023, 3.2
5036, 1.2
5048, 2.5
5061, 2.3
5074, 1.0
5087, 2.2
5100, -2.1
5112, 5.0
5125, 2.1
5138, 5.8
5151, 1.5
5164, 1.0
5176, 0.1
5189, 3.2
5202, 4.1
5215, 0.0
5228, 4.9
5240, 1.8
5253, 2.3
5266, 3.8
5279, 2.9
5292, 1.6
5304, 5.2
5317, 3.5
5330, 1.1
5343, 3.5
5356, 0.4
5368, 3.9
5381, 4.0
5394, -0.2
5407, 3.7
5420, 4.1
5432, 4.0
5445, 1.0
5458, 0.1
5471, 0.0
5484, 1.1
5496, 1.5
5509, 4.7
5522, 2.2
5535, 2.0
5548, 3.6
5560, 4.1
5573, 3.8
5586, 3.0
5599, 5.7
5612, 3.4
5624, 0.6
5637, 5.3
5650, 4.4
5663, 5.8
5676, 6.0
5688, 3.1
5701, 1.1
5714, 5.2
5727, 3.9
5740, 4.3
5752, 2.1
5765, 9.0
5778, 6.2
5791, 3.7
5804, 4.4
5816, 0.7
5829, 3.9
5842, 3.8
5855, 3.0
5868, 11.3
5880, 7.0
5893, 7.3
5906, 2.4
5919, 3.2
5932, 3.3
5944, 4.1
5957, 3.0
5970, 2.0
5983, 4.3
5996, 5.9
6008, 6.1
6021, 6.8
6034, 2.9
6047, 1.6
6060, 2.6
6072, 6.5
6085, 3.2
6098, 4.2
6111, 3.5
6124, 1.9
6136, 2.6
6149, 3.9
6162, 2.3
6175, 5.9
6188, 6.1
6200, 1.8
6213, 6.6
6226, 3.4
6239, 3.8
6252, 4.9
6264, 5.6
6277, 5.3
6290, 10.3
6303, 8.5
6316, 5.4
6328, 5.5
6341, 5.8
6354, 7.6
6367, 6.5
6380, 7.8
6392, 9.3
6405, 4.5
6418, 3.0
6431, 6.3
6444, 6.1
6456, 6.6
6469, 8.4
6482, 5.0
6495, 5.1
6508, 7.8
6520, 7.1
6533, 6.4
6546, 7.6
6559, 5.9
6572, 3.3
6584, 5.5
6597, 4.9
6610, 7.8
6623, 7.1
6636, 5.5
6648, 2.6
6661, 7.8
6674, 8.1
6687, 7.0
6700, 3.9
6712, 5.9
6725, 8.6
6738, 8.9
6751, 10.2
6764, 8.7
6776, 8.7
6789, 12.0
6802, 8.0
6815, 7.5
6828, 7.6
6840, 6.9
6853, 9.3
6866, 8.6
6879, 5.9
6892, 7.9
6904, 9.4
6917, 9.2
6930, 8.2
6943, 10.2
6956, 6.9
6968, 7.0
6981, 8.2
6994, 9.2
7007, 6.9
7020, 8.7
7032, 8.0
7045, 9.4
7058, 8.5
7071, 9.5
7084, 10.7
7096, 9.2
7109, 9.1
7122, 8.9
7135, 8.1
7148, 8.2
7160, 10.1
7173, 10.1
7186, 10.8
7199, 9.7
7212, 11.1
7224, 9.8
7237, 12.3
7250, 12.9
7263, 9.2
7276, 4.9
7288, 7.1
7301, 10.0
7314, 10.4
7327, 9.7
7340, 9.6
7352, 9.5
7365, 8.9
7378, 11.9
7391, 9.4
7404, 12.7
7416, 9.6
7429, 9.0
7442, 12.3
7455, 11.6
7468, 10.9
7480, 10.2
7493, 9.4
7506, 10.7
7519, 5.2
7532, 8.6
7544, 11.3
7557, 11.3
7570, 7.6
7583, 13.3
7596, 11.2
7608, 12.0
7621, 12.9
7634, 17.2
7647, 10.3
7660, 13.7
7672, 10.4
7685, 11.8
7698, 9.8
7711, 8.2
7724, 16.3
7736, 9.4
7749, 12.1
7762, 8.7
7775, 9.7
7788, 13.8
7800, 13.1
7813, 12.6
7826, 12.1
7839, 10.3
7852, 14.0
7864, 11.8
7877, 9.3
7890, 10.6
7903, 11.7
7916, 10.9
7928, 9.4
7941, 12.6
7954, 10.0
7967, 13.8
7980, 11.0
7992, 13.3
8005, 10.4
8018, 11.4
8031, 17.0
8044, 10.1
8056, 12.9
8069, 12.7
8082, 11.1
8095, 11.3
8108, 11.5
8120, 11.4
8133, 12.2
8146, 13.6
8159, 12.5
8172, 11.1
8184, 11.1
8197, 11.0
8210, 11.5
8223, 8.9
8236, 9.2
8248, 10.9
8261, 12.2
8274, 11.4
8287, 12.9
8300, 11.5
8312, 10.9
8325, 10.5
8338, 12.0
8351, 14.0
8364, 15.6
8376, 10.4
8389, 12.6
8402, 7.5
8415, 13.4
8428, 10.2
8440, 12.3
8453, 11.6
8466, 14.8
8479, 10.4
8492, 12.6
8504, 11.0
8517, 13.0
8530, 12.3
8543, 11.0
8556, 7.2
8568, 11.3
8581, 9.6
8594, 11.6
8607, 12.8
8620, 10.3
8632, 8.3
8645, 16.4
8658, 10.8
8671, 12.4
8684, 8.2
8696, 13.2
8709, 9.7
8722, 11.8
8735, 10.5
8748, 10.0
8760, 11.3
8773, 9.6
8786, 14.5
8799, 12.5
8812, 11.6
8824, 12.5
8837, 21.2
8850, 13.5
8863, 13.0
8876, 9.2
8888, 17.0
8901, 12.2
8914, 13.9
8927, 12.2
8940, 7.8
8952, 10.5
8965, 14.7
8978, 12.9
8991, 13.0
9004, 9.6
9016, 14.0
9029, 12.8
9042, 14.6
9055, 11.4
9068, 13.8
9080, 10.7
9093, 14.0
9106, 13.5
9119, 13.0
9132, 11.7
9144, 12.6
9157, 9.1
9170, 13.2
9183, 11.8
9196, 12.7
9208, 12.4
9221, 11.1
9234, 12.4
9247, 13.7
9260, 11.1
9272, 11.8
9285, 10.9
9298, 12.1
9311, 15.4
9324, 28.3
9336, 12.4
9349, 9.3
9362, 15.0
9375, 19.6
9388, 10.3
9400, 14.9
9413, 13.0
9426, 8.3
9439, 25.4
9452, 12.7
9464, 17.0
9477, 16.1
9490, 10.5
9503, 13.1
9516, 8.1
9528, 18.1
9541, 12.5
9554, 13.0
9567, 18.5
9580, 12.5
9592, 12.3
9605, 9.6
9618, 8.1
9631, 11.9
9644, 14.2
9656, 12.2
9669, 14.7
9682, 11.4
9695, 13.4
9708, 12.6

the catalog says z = 0.69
